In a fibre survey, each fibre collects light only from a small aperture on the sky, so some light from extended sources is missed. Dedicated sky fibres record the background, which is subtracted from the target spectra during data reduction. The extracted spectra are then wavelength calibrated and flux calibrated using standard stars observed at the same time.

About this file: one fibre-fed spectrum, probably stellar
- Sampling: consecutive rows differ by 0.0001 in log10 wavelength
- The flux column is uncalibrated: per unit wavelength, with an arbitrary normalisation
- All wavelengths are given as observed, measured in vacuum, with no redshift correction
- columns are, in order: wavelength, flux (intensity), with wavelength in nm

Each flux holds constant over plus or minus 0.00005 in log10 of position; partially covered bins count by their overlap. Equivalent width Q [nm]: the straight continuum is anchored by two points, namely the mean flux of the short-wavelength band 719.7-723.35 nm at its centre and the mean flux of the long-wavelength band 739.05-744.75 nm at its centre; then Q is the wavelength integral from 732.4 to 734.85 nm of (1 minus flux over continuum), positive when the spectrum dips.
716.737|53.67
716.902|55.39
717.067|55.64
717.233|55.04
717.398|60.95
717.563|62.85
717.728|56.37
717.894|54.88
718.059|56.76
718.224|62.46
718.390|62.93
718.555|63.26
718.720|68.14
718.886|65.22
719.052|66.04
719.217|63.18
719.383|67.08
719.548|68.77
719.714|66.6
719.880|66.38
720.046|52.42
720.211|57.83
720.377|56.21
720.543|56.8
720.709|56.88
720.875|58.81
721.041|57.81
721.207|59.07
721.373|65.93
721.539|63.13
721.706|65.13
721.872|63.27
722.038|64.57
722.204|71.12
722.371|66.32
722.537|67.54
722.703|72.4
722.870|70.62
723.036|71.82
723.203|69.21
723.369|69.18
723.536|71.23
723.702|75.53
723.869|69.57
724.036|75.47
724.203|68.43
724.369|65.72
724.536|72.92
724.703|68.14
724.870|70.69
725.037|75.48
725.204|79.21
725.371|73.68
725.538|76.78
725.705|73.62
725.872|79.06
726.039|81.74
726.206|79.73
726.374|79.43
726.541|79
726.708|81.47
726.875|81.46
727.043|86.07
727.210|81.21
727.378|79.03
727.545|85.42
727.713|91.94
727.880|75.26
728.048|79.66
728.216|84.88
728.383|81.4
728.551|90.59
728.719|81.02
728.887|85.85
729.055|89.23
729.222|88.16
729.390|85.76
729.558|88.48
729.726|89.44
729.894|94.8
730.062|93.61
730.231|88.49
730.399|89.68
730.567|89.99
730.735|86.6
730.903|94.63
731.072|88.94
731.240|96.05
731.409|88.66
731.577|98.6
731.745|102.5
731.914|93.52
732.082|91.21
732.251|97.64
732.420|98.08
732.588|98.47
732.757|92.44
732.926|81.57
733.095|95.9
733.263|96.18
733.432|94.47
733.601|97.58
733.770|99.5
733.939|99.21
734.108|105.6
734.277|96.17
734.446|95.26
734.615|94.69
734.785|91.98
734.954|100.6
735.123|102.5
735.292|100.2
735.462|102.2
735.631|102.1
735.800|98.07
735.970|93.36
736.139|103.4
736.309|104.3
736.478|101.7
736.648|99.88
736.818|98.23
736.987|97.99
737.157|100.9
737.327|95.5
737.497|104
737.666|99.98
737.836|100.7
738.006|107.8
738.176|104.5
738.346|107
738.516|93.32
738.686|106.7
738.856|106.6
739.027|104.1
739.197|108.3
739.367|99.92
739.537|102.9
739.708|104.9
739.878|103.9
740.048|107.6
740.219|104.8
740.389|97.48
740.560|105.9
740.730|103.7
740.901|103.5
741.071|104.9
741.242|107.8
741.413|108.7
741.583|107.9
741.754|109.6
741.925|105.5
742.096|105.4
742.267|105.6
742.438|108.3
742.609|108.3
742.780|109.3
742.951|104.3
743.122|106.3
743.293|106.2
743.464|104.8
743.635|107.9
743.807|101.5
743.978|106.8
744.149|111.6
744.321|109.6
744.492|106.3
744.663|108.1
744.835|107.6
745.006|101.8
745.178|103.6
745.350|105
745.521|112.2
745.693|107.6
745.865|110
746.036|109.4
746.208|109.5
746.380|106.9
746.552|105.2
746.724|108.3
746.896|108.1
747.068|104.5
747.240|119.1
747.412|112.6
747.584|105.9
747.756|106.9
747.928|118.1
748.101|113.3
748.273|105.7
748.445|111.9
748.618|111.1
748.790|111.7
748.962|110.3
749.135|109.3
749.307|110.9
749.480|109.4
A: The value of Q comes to -0.193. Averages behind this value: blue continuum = 63.7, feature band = 95.8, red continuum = 106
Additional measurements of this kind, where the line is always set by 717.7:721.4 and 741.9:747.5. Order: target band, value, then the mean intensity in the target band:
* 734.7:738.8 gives -0.347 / 101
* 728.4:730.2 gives -0.209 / 88.4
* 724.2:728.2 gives -0.242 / 78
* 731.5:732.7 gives -0.180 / 97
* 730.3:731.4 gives -0.117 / 90.8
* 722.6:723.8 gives -0.059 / 71.4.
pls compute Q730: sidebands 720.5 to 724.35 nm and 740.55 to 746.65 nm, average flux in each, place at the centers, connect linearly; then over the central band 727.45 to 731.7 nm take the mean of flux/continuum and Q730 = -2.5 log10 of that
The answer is -0.11 mag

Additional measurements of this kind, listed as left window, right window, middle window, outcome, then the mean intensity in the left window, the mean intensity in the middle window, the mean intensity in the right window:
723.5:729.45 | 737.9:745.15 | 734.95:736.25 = -0.06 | 79.1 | 100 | 106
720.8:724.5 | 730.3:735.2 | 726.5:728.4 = -0.02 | 67.5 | 82.4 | 95.1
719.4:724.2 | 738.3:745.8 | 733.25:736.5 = -0.09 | 65.4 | 99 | 106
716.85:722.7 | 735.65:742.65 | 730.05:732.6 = -0.08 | 61.9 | 93.4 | 103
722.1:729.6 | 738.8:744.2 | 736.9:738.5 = -0.03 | 77.5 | 102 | 106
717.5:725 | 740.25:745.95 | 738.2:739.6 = -0.06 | 65.1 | 104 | 106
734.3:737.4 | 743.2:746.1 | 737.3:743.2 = -0.02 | 99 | 105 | 107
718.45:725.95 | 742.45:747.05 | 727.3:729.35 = -0.08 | 67.2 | 84.4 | 107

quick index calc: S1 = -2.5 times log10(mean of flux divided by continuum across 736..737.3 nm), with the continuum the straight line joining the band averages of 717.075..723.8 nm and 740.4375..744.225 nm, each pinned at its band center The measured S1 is -0.056 mag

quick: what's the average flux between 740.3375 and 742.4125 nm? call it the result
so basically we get 106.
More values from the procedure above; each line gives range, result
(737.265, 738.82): 102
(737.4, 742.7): 105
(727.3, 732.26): 88.9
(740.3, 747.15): 107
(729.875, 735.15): 94.8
